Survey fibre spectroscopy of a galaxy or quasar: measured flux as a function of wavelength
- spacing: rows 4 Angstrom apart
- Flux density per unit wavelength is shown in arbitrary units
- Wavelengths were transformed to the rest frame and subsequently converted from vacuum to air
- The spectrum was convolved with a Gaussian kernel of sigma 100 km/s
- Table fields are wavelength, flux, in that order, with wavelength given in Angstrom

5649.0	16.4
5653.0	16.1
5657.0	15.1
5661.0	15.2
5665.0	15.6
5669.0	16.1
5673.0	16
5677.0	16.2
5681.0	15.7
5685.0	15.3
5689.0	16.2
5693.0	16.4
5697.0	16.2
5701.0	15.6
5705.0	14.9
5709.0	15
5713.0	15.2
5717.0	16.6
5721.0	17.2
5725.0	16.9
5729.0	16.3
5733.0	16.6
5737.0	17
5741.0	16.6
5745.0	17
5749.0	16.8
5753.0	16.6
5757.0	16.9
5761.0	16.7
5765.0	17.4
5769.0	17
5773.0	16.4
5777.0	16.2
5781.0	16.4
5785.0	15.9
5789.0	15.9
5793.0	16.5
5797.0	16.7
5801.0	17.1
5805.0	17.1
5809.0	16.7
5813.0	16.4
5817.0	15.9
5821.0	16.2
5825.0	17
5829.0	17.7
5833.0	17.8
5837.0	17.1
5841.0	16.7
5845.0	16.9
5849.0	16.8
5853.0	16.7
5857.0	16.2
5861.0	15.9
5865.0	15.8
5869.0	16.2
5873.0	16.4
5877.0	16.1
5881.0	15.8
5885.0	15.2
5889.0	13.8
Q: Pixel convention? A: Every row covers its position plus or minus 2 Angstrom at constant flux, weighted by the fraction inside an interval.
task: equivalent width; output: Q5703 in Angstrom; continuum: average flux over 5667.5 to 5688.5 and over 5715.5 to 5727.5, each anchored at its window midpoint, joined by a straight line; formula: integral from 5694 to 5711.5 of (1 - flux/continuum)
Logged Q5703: 1.0 Angstrom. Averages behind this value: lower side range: 15.9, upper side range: 16.9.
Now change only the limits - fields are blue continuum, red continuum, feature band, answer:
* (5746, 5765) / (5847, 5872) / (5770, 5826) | 0.5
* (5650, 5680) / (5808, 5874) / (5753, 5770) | -0.8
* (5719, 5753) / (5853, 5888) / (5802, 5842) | -1.6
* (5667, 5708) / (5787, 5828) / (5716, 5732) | -0.7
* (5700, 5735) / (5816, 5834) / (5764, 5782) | -0.2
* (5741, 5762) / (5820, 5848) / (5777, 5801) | 0.8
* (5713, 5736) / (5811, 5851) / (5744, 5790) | 0.3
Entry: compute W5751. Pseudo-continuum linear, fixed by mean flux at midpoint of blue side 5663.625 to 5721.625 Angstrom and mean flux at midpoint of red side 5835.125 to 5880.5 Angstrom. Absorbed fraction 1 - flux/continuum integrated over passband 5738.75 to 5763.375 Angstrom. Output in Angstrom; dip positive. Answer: -1.1 Angstrom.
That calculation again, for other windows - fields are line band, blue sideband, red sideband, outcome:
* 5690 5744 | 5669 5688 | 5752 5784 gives 0.0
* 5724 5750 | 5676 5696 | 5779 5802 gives -0.9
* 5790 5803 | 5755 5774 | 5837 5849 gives 0.1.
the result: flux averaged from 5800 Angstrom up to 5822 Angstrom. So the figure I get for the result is 16.6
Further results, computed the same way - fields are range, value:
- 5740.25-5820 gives 16.6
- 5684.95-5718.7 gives 15.7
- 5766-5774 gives 16.8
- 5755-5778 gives 16.8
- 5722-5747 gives 16.8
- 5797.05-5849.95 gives 16.9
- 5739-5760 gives 16.8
